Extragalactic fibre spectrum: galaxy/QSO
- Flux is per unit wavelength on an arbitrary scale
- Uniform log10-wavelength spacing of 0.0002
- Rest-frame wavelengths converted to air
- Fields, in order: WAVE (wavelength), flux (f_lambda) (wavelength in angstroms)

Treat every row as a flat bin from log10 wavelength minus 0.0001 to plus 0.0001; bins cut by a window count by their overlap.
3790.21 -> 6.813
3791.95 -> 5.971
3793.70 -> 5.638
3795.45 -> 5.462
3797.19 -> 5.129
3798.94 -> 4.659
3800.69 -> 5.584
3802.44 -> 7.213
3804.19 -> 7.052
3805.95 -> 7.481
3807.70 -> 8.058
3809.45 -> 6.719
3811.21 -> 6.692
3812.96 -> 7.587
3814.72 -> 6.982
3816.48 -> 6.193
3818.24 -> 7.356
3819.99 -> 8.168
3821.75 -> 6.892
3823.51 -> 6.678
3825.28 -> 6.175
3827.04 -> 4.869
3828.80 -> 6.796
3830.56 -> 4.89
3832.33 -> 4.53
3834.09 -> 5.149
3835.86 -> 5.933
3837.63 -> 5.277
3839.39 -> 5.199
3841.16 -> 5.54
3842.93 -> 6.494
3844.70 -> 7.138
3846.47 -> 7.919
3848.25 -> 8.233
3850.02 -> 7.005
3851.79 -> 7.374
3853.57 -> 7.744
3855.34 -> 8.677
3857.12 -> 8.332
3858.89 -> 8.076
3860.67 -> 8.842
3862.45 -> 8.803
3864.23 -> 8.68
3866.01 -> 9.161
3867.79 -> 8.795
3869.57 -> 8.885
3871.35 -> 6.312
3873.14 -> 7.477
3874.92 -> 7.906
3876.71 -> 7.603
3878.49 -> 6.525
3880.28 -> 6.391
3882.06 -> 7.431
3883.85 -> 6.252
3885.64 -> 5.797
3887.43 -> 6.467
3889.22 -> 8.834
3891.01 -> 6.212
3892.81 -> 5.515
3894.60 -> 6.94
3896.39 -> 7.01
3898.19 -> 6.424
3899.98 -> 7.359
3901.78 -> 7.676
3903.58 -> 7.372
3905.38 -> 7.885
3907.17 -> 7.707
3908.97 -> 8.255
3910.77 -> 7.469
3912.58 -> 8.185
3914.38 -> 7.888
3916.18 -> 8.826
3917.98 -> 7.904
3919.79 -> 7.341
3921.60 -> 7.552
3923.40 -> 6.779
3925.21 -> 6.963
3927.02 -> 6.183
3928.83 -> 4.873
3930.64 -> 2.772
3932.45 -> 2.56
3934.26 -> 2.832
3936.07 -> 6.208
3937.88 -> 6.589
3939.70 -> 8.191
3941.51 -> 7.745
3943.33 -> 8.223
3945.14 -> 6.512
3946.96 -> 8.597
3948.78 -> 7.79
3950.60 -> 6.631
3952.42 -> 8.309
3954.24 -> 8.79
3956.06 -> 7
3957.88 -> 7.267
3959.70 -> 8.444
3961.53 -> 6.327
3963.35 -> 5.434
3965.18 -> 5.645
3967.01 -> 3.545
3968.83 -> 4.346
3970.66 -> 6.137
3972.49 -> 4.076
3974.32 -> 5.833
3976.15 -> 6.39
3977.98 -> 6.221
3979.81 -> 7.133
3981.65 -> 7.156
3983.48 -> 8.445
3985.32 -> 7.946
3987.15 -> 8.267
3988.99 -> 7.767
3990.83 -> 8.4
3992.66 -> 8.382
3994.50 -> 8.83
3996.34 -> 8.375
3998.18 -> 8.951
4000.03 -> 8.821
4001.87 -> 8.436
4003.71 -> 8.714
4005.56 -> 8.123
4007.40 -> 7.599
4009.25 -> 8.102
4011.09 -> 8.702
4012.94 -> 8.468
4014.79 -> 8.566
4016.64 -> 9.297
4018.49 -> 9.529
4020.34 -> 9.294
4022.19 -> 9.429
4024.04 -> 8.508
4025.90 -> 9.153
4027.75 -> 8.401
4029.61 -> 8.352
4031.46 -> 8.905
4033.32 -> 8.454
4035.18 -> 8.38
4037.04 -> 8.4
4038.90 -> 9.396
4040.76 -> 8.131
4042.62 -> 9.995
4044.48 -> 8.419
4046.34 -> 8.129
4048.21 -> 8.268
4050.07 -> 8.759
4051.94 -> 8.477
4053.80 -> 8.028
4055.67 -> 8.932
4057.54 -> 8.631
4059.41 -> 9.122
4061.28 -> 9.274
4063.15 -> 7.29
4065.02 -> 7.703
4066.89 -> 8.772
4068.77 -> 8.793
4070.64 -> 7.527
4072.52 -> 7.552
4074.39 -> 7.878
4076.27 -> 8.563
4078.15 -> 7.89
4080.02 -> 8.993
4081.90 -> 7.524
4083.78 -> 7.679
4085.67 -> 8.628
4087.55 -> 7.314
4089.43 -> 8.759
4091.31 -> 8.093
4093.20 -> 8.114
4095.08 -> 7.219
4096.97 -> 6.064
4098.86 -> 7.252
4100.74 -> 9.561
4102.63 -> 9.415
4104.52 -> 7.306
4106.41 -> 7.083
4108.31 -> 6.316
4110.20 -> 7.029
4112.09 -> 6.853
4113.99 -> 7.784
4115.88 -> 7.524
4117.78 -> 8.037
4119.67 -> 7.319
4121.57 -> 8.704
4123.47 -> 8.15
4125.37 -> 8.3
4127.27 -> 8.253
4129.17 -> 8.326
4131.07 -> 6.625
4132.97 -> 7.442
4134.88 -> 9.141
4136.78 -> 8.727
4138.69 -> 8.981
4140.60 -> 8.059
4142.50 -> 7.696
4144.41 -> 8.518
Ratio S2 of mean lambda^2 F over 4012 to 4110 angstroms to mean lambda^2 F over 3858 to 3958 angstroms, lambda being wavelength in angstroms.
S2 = 1.25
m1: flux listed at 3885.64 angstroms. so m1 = 5.797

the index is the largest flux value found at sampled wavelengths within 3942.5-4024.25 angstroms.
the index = 9.529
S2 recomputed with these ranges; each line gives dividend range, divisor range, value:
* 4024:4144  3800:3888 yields 1.31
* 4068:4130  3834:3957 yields 1.22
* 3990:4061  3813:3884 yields 1.34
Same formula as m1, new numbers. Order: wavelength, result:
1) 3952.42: 8.309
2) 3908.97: 8.255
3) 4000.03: 8.821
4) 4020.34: 9.294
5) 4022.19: 9.429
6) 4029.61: 8.352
